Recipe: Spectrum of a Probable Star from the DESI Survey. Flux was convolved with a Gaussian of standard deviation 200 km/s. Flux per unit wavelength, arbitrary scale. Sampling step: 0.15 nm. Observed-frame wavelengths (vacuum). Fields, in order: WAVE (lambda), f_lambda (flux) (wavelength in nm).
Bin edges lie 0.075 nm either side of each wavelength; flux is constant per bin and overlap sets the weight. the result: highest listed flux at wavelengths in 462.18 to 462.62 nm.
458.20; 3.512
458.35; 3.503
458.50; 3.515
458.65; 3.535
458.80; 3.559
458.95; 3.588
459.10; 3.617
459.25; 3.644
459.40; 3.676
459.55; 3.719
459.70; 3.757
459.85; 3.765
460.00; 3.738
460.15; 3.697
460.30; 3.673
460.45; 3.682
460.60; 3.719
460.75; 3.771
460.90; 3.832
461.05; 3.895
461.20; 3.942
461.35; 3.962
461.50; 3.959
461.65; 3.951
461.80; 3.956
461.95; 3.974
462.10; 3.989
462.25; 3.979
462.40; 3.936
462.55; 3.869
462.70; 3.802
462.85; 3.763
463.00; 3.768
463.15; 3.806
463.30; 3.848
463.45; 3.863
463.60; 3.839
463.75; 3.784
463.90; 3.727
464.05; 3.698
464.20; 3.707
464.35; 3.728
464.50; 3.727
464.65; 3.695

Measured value 3.979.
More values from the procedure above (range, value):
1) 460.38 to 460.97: 3.832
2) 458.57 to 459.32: 3.644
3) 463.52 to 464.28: 3.839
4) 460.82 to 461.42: 3.962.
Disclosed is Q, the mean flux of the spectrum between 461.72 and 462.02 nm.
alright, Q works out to 3.96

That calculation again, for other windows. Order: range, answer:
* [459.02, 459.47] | 3.64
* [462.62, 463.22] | 3.79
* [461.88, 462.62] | 3.95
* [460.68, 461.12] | 3.83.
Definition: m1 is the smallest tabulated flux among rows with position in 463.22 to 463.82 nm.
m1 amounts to 3.784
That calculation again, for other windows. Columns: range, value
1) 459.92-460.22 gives 3.697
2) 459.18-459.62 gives 3.644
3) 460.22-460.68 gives 3.673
